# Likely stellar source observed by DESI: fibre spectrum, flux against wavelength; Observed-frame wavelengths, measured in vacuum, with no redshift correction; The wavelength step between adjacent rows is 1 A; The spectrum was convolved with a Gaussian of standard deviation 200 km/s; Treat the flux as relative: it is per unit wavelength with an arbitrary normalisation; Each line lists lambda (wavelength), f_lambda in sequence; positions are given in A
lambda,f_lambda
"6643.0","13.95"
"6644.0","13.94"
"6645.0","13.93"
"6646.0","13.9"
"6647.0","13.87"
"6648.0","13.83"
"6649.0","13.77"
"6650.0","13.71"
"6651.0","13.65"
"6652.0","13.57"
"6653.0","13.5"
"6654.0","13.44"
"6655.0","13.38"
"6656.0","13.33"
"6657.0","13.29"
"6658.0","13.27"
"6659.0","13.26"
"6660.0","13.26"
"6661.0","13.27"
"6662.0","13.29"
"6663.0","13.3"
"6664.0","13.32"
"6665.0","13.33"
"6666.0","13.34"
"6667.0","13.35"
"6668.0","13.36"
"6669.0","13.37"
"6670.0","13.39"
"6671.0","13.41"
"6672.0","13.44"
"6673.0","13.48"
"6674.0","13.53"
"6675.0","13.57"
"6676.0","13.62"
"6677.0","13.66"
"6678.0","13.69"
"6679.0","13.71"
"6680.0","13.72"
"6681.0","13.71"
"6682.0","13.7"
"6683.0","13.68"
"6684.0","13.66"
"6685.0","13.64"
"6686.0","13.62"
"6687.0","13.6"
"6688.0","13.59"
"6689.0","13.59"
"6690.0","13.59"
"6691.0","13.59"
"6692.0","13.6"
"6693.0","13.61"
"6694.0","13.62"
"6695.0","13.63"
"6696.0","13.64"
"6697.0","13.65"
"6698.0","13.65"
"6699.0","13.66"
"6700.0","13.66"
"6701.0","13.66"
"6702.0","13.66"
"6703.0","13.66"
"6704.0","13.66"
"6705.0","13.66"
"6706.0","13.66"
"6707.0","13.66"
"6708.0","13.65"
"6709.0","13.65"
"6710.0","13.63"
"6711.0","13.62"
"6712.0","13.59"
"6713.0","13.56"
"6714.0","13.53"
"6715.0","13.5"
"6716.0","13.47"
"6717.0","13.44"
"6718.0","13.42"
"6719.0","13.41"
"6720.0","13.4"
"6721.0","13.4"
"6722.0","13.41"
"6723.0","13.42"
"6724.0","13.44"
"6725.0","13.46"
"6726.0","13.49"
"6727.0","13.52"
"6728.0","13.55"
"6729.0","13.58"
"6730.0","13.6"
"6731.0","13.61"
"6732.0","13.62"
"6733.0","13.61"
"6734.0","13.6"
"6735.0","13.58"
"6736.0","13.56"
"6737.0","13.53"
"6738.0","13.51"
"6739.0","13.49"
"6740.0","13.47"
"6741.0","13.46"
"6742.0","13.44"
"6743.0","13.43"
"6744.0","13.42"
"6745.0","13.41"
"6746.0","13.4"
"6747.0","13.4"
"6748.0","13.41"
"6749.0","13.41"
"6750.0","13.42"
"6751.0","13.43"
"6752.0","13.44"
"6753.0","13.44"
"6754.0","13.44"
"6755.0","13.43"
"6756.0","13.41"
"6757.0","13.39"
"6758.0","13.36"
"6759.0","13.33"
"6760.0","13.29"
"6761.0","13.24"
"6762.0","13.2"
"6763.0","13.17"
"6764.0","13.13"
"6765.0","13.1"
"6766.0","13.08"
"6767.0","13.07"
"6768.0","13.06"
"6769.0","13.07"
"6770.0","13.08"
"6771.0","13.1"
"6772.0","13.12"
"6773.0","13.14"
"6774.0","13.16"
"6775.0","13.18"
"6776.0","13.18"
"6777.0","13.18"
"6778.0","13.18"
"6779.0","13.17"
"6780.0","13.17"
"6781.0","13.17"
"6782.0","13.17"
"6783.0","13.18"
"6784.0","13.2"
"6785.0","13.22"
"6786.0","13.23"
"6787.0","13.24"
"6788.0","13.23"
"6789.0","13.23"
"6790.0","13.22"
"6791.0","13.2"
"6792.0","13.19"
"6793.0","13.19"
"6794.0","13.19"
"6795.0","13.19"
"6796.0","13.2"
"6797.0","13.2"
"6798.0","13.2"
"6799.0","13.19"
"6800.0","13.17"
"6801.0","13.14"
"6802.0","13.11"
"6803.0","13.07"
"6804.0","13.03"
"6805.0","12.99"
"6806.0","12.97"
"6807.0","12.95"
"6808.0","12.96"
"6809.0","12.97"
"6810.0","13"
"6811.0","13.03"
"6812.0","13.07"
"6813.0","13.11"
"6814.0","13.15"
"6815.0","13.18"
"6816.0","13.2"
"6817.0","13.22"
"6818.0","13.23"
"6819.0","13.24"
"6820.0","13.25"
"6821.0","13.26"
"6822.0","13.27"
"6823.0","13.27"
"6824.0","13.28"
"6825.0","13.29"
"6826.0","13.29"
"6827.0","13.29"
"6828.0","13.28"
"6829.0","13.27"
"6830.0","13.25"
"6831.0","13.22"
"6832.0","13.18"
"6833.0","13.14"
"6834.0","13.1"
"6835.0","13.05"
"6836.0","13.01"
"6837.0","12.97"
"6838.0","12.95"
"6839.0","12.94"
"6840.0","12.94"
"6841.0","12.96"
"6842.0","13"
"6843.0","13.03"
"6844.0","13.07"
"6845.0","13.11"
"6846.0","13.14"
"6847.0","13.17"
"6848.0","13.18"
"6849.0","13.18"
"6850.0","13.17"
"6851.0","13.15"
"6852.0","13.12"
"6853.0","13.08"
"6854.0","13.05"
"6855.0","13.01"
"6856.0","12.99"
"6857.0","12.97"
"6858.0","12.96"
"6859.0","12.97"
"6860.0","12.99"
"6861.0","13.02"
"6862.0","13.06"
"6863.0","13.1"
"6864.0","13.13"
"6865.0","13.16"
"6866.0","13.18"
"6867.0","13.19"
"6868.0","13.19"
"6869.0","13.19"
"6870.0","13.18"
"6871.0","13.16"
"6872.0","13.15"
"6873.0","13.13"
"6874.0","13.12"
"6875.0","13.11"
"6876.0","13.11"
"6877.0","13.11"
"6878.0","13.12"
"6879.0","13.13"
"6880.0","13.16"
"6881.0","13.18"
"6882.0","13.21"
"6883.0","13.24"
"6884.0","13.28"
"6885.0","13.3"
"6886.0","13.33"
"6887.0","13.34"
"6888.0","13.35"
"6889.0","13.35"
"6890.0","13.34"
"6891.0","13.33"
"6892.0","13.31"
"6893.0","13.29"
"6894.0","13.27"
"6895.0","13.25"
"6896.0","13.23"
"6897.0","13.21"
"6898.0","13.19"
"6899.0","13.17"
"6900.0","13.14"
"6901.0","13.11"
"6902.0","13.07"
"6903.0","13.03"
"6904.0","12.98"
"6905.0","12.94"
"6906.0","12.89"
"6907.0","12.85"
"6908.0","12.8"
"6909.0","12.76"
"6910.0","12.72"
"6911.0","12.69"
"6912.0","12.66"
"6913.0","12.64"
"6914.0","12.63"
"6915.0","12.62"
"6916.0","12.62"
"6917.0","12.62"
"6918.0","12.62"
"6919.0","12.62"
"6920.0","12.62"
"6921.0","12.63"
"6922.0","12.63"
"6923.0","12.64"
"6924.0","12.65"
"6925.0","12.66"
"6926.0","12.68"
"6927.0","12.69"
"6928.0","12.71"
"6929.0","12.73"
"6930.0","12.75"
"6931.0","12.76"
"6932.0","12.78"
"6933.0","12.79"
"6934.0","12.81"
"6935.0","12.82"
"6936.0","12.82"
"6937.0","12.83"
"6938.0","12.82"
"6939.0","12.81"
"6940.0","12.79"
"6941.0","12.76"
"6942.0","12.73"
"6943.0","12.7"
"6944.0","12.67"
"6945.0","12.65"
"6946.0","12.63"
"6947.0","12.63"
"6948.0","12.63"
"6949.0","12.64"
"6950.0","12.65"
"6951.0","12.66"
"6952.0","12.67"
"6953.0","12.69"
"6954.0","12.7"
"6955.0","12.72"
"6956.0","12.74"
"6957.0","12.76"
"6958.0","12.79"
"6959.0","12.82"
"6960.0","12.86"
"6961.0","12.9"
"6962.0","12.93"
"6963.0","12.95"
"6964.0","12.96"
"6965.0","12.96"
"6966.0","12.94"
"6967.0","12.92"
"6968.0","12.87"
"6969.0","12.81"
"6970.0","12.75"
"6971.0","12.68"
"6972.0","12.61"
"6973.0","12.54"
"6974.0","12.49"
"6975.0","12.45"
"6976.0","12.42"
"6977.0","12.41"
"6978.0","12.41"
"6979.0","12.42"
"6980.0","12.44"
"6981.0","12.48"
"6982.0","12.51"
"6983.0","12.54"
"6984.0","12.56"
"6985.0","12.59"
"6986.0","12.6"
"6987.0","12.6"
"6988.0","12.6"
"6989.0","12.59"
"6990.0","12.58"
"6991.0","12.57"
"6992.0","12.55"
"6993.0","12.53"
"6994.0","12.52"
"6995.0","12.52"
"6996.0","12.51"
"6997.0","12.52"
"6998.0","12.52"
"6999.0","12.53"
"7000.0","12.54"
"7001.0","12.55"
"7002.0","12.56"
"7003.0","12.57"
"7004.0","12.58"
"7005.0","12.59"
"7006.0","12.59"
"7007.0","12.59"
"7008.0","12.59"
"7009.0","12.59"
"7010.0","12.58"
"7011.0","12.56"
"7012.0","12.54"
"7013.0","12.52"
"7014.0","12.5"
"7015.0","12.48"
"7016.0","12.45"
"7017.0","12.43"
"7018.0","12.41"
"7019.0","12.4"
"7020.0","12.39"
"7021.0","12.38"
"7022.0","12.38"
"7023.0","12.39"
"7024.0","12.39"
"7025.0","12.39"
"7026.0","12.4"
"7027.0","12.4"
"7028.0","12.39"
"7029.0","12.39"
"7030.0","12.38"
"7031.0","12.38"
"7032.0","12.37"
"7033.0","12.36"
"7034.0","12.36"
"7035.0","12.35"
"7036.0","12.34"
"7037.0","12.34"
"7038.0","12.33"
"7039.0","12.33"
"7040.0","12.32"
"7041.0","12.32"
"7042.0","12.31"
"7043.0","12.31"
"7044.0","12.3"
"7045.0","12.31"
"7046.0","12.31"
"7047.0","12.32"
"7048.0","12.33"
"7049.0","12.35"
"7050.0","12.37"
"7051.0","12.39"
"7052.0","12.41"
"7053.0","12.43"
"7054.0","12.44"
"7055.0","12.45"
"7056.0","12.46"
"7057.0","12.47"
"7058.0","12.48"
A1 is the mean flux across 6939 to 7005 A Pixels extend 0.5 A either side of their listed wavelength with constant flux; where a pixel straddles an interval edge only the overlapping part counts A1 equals 12.6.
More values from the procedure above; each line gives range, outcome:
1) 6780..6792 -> 13.2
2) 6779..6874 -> 13.1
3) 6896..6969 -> 12.8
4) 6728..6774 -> 13.4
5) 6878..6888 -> 13.2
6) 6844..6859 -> 13.1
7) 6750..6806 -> 13.2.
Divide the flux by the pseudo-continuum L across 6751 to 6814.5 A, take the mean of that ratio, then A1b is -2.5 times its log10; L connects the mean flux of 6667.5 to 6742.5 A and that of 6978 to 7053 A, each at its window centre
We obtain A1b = 0.01 mag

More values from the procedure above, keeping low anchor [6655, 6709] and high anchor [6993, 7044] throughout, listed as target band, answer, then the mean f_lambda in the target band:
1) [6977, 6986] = 0.01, 12.5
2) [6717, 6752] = -0.01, 13.5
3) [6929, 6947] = 0.00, 12.8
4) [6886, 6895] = -0.04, 13.3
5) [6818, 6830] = -0.02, 13.3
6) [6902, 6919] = 0.00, 12.8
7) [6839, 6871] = -0.01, 13.1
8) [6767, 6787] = 0.01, 13.2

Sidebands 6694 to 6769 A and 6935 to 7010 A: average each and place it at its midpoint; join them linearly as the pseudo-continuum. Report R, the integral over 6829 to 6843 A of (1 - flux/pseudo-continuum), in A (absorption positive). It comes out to 0.1 A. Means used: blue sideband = 13.5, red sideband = 12.7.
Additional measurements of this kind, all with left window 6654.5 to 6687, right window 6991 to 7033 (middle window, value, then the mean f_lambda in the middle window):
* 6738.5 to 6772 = -0.2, 13.3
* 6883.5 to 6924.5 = -0.6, 13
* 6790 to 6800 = -0.1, 13.2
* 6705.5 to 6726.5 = -0.3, 13.5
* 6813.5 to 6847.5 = -0.4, 13.2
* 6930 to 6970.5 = -0.4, 12.8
